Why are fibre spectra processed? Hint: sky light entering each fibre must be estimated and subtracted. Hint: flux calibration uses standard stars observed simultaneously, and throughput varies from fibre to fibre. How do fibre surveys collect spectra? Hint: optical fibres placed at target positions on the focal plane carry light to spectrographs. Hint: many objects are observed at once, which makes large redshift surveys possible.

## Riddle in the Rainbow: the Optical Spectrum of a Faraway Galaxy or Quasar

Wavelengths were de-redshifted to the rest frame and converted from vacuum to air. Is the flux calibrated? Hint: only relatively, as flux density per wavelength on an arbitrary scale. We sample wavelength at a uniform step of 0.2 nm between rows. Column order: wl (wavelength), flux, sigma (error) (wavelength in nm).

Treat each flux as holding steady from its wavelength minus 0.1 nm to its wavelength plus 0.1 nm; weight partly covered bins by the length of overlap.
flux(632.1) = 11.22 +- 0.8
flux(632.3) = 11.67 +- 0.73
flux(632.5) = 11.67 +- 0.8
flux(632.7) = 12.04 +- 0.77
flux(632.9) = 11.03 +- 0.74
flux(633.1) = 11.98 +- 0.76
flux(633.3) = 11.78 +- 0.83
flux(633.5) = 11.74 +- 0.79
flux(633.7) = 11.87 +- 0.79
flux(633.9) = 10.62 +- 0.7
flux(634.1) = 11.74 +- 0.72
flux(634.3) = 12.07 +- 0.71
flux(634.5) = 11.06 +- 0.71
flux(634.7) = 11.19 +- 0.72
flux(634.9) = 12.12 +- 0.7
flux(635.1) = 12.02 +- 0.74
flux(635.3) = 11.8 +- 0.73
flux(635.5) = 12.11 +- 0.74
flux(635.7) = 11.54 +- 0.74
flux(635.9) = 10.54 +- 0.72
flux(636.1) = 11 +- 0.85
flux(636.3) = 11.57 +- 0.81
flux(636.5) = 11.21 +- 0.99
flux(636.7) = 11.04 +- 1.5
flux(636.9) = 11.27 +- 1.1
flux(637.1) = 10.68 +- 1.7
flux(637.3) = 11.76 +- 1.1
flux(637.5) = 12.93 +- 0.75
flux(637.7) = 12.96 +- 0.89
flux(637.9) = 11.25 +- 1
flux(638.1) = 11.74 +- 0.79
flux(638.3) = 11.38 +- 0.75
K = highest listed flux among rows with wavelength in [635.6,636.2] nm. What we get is 11.54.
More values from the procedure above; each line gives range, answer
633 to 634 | 11.98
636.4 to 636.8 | 11.21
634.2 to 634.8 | 12.07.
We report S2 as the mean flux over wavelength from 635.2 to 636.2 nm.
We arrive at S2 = 11.4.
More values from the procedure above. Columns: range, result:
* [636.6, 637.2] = 11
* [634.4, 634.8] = 11.1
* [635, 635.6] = 12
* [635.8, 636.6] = 11.1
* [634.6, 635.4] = 11.8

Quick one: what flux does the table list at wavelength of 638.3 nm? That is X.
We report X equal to 11.38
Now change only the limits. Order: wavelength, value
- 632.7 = 12.04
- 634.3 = 12.07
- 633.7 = 11.87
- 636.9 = 11.27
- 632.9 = 11.03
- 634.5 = 11.06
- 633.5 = 11.74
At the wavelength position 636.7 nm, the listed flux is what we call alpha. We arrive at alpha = 11.04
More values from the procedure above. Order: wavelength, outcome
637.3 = 11.76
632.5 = 11.67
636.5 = 11.21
